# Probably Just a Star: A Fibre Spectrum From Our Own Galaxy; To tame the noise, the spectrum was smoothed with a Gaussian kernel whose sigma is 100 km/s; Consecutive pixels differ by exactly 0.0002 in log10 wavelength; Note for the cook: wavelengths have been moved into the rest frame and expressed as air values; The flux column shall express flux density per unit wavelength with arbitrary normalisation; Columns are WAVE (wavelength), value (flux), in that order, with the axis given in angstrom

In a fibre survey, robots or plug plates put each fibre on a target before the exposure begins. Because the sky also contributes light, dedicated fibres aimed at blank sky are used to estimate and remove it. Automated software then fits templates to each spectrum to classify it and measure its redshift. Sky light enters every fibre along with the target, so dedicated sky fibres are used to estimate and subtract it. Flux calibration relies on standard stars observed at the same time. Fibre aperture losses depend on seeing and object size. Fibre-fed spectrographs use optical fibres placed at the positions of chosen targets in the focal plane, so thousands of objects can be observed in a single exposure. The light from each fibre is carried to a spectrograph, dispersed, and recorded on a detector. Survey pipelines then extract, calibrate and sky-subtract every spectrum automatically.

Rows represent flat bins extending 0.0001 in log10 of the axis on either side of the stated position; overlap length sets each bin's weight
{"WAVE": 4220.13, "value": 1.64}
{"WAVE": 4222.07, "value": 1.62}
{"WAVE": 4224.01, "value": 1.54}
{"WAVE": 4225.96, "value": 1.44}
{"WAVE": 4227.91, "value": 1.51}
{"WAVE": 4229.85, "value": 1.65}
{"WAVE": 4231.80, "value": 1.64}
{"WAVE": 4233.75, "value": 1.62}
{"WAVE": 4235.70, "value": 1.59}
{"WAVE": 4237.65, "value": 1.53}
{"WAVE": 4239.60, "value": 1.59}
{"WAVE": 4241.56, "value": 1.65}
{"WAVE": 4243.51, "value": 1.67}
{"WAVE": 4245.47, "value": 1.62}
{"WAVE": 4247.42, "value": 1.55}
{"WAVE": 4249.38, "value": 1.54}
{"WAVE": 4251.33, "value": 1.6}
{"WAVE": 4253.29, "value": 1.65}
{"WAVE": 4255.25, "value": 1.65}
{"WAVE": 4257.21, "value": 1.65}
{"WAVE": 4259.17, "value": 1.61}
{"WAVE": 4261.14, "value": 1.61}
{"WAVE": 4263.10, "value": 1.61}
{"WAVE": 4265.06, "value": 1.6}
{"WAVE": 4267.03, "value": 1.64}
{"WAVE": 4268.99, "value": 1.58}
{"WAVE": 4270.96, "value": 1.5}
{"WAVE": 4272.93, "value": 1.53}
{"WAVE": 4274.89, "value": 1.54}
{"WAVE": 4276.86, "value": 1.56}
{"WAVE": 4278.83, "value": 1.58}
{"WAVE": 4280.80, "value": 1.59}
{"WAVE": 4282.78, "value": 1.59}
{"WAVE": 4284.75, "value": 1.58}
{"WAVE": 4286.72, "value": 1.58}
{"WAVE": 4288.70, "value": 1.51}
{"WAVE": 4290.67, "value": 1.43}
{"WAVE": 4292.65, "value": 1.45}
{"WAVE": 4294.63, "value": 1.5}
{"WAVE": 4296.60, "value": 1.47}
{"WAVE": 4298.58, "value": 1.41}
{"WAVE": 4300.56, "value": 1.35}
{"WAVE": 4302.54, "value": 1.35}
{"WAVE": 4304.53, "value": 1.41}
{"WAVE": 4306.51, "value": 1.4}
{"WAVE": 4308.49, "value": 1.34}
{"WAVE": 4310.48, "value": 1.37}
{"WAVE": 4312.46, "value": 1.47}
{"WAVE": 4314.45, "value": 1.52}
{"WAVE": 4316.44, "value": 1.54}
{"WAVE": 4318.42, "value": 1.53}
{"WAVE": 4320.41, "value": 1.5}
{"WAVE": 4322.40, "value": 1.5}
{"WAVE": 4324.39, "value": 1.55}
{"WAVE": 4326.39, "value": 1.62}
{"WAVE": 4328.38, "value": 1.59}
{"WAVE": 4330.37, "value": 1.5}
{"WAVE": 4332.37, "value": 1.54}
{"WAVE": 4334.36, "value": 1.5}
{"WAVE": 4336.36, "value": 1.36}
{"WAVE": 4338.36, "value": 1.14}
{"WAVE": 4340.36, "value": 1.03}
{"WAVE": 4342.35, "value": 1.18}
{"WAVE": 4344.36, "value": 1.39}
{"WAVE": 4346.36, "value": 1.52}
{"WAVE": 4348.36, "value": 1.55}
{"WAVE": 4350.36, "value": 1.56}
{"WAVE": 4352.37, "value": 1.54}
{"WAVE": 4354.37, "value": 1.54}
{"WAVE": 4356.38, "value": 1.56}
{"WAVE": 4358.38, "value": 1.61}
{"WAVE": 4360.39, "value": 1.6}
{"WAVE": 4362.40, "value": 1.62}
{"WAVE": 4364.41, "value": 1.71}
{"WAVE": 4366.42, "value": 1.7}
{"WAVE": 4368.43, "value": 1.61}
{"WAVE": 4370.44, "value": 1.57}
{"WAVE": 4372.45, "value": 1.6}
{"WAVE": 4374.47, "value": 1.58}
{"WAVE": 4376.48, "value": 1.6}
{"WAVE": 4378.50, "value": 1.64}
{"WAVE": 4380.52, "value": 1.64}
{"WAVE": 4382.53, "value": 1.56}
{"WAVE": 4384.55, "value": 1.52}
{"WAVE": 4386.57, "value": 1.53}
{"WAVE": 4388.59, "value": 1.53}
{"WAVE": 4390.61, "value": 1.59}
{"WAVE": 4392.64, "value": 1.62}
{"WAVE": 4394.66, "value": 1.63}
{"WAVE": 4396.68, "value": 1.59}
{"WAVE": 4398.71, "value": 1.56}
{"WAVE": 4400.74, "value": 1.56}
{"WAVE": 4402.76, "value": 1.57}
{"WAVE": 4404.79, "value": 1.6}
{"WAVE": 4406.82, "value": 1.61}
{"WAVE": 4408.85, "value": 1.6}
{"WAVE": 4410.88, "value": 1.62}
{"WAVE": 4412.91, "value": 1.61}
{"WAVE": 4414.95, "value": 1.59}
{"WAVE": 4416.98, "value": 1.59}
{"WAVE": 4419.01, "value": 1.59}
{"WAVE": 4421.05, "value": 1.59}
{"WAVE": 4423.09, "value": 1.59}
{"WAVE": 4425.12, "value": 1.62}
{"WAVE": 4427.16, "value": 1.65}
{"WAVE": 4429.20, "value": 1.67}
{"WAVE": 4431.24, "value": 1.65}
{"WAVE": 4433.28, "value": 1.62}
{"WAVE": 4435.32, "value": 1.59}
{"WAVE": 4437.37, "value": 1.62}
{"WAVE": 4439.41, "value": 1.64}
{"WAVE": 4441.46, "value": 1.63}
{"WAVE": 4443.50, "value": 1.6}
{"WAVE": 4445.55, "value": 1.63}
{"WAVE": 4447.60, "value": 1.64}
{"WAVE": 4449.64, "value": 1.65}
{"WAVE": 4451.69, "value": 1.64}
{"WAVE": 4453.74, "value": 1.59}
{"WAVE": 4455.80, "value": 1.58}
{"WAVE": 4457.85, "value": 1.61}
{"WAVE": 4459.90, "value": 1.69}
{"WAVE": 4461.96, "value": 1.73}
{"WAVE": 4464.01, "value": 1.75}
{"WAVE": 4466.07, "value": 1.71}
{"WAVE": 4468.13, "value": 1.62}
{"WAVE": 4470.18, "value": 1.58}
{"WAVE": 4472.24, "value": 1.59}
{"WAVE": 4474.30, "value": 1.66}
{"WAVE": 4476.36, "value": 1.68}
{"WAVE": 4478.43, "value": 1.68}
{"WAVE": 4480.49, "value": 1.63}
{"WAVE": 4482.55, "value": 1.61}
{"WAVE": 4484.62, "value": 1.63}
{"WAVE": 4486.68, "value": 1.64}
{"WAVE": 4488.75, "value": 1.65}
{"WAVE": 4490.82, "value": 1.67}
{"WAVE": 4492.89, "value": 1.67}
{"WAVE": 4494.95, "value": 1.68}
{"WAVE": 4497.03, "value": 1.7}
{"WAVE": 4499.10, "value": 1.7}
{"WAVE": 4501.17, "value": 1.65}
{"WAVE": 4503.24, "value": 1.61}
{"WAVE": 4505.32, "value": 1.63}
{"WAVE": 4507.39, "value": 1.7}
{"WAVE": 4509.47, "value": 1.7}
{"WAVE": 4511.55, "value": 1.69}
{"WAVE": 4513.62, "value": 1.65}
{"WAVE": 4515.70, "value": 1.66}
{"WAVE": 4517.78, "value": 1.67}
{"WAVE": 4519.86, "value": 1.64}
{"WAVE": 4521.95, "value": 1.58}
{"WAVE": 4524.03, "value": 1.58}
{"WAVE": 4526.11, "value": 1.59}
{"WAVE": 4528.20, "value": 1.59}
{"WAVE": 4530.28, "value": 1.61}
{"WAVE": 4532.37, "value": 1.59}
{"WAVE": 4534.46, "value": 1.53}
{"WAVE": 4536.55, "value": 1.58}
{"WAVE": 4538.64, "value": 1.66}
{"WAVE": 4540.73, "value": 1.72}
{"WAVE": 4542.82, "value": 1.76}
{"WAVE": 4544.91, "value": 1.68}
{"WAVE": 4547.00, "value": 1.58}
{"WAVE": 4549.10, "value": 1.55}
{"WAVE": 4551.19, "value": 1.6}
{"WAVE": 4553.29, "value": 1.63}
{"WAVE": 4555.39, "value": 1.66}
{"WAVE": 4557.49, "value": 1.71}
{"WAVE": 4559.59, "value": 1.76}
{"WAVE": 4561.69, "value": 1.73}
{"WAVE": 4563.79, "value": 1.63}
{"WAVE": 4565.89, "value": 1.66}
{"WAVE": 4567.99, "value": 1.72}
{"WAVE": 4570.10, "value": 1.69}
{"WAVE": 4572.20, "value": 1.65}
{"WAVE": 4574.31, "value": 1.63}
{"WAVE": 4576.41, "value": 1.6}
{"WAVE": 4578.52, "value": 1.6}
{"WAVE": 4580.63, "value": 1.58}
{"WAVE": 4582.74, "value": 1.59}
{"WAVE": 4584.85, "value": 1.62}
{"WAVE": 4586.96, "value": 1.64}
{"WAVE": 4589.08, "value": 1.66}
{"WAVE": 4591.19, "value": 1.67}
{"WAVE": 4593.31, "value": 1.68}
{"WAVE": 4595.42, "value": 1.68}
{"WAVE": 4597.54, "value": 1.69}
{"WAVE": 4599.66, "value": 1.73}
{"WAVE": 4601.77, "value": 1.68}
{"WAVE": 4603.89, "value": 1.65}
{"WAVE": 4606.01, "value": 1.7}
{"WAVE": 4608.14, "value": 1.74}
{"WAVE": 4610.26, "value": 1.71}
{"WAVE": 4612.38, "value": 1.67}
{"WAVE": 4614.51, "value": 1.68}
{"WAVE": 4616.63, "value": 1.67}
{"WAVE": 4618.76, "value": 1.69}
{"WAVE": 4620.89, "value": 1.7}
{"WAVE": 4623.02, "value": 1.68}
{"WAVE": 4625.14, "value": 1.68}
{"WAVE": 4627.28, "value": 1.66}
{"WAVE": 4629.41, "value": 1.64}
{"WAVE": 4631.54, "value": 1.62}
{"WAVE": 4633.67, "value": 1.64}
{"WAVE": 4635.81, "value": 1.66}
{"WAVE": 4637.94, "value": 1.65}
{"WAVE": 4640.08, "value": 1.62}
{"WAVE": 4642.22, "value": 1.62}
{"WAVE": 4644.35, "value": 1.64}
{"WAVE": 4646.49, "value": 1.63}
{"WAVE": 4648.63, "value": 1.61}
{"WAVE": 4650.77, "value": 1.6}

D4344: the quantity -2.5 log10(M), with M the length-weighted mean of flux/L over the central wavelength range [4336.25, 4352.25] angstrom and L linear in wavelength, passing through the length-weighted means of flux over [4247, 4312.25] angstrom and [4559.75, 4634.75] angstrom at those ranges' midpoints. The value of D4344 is 0.15 mag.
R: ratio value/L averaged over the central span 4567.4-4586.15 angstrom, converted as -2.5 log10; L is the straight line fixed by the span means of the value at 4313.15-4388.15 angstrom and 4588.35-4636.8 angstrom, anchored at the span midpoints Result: 0.02 mag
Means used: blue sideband 1.52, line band 1.63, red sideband 1.68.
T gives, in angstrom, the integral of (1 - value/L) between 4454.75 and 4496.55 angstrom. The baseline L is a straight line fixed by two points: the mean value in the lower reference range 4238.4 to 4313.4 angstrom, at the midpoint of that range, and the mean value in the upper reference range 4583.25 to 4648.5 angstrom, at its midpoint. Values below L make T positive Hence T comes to -1.10 angstrom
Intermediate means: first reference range 1.53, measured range 1.65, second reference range 1.67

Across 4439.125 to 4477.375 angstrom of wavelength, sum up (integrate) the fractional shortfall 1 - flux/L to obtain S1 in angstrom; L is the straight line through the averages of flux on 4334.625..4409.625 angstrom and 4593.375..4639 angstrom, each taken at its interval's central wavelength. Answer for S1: -1.35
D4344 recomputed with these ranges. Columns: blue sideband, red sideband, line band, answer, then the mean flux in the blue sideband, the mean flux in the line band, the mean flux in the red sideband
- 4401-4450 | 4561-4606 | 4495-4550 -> 0.00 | 1.61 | 1.64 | 1.66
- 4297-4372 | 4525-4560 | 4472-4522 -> -0.04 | 1.48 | 1.66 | 1.63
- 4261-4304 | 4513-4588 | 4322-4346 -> 0.10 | 1.52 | 1.41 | 1.64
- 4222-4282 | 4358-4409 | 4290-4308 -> 0.13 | 1.59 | 1.42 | 1.6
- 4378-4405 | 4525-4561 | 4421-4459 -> -0.02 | 1.58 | 1.62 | 1.64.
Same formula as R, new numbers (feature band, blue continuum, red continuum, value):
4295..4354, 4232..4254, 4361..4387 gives 0.12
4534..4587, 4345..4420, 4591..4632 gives 0.01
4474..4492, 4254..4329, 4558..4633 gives -0.02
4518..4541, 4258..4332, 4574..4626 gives 0.02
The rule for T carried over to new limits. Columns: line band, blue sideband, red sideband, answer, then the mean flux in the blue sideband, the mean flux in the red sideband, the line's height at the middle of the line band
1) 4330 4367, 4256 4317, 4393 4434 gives 1.9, 1.51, 1.61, 1.56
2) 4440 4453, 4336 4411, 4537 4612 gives -0.4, 1.54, 1.66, 1.59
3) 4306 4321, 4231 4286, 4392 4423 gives 1.3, 1.6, 1.59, 1.59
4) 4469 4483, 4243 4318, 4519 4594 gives -0.2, 1.53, 1.64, 1.61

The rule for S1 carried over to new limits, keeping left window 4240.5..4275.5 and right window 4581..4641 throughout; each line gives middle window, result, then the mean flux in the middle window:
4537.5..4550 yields 0.0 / 1.66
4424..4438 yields 0.0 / 1.63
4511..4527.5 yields 0.2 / 1.63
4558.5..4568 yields -0.2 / 1.7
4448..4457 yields 0.1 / 1.62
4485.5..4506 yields -0.2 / 1.66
